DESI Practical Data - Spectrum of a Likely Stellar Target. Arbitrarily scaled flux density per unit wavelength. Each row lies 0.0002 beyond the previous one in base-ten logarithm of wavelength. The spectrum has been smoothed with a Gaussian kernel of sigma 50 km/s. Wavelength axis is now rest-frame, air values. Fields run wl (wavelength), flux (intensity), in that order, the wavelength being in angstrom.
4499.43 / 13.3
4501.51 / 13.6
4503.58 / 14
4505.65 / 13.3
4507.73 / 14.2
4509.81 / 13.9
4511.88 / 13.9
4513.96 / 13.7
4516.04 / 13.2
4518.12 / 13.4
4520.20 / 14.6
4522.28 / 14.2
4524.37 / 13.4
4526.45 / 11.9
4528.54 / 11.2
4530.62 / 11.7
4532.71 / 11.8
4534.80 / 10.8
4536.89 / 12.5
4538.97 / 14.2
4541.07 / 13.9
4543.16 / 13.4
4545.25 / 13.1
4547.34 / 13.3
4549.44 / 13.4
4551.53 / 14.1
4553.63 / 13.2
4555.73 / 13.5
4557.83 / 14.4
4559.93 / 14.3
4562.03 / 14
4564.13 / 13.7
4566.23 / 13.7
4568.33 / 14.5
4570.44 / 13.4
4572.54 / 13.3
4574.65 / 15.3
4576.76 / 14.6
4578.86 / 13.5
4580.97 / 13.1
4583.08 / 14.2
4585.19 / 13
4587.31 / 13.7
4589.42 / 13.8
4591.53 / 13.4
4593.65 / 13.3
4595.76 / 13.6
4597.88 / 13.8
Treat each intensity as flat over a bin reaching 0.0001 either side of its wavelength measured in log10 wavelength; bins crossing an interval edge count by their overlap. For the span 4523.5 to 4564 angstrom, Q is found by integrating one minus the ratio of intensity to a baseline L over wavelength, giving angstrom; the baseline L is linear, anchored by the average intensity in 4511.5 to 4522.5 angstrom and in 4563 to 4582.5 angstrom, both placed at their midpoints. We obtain 2.3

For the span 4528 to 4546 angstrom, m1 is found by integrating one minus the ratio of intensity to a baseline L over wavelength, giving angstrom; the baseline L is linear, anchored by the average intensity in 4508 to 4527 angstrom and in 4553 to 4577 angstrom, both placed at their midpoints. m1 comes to 1.6 angstrom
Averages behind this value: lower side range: 13.6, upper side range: 14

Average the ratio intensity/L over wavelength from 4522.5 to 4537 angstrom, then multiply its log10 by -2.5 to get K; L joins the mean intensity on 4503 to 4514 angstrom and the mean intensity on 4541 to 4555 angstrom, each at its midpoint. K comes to 0.14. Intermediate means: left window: 13.8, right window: 13.5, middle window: 12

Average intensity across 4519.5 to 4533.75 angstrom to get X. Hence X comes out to 12.6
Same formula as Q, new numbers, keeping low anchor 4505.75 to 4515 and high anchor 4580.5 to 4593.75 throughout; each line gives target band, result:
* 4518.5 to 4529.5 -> 0.56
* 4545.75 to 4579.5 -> -0.61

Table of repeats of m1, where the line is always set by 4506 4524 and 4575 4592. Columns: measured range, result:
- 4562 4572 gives 0.0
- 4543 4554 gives 0.3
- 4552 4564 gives -0.1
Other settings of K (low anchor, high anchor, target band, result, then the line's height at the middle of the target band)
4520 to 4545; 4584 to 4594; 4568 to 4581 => -0.06 mag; 13.3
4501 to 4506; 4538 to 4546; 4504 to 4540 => 0.05 mag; 13.7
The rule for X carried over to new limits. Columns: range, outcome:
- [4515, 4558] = 13.1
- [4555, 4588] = 13.9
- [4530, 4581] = 13.5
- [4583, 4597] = 13.5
